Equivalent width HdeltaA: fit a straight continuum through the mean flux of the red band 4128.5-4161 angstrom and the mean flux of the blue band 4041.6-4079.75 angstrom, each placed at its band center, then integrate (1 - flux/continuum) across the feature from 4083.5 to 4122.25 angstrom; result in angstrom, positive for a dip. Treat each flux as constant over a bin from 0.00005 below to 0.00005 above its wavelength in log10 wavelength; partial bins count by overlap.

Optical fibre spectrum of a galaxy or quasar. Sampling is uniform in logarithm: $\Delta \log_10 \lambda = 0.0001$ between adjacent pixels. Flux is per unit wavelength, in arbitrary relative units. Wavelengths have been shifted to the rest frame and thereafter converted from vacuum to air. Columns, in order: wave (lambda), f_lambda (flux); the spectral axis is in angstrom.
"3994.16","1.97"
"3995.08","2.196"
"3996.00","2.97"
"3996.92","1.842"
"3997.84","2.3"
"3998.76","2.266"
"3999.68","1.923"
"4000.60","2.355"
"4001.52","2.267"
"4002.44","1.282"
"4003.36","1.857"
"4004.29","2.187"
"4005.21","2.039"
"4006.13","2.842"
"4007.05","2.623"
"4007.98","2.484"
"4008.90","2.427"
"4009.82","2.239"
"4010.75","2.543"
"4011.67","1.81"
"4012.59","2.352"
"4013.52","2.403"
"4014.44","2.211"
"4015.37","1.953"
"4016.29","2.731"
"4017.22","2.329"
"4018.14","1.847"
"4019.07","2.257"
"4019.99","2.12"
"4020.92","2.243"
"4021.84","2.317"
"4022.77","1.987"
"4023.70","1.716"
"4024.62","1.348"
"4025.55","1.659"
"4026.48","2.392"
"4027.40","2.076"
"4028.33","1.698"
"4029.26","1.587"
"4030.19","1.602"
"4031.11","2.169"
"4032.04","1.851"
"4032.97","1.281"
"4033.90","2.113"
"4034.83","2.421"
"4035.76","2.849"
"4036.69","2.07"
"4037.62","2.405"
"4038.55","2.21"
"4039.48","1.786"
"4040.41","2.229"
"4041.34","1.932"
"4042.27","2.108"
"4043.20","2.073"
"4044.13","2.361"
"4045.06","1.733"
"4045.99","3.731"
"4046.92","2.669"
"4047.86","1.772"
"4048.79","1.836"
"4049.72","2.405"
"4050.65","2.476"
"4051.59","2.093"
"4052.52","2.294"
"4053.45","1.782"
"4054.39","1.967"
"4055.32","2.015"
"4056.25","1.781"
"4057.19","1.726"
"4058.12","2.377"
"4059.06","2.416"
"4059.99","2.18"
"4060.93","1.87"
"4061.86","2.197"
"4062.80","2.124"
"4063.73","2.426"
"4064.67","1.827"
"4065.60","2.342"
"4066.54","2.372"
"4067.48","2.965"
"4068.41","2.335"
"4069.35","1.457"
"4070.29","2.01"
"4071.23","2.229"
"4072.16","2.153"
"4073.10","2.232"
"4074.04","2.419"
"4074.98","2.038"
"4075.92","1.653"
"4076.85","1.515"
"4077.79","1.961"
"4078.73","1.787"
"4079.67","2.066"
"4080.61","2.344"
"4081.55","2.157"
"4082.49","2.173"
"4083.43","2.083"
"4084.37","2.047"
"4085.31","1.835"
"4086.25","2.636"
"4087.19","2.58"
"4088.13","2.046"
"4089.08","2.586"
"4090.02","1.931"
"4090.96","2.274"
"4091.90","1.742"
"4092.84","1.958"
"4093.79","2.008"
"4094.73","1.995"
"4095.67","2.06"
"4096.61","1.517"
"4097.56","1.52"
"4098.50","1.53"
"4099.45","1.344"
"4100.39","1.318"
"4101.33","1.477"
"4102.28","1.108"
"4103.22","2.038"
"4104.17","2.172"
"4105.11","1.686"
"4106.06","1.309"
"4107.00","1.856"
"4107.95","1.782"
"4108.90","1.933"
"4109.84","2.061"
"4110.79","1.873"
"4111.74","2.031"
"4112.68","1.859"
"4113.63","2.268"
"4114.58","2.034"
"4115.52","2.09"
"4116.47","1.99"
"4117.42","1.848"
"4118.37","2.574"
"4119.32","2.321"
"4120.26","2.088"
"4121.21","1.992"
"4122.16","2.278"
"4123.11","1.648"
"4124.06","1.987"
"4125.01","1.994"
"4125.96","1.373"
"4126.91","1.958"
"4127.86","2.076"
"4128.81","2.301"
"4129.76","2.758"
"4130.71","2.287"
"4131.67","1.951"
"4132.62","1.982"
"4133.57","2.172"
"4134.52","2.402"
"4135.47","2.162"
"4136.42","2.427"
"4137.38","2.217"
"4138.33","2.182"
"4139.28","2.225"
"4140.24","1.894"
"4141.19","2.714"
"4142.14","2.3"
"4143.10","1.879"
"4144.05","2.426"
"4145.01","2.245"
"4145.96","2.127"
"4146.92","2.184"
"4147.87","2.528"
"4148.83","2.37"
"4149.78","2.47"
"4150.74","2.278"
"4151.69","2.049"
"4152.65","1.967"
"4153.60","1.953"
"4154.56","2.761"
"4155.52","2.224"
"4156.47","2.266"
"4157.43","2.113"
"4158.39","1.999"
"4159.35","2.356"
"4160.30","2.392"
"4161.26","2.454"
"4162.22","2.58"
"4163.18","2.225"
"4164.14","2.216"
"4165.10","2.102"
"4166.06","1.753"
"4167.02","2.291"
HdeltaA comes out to 4.5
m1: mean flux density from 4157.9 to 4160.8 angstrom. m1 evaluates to 2.25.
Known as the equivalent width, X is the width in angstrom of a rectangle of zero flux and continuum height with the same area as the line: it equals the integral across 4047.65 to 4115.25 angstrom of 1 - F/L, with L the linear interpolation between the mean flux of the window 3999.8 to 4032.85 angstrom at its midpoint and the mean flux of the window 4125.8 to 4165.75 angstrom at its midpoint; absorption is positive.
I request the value 5.0 angstrom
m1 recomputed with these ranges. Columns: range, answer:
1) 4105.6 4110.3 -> 1.79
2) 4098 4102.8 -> 1.37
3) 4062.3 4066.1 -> 2.18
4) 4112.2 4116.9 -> 2.05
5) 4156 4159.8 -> 2.18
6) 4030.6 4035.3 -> 1.96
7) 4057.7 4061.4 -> 2.21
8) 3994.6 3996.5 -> 2.56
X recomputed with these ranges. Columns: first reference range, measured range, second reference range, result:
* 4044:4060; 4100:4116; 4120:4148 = 2.6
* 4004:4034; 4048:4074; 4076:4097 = -0.9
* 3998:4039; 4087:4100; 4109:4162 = 1.4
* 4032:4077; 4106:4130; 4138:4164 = 2.3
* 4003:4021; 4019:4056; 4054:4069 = 2.3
